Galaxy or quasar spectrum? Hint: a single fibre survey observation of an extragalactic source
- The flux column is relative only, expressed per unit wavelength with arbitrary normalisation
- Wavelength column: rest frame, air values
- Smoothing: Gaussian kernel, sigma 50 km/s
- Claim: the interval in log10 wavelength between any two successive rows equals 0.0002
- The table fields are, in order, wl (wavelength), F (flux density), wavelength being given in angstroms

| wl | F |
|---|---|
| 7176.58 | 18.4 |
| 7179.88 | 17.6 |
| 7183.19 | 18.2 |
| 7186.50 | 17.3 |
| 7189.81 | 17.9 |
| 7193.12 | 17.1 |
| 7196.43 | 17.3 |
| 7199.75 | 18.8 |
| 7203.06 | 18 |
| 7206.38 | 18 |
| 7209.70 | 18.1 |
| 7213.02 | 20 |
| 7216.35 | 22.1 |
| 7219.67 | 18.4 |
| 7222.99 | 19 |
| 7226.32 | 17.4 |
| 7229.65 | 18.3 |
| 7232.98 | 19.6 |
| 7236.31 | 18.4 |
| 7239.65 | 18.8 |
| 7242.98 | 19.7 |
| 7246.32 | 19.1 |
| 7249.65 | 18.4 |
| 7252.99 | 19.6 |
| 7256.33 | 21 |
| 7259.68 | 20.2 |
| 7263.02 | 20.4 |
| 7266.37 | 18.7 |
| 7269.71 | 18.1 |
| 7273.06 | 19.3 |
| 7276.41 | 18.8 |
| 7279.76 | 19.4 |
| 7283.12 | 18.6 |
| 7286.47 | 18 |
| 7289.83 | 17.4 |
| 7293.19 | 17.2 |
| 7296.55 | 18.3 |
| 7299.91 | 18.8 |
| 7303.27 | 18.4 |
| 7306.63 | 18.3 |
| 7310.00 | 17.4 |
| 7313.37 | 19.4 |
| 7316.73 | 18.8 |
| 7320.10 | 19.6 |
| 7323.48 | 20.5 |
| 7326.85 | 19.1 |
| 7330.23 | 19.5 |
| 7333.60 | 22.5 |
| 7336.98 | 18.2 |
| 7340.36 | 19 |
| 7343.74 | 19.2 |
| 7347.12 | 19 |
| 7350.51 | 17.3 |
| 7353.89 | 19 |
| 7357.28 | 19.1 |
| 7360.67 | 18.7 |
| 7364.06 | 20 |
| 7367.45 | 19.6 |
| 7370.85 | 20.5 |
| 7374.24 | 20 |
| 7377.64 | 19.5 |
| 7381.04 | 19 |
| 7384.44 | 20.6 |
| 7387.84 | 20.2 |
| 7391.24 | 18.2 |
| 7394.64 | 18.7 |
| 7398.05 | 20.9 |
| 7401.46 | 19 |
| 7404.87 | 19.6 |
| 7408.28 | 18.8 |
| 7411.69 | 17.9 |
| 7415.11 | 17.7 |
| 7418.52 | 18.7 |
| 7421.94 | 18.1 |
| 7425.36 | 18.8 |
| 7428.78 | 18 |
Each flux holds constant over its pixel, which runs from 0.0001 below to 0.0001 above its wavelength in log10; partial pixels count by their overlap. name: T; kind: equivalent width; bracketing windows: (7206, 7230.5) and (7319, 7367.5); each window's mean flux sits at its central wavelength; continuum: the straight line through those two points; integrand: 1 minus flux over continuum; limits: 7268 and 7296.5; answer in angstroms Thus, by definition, 1.2 angstroms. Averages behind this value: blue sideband 19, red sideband 19.3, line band 18.3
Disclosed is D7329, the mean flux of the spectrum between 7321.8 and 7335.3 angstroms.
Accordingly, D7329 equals 20.4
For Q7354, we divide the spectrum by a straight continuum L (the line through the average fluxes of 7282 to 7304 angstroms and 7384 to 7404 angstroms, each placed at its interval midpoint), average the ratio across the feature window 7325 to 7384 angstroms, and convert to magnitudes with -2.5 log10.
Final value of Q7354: -0.02 mag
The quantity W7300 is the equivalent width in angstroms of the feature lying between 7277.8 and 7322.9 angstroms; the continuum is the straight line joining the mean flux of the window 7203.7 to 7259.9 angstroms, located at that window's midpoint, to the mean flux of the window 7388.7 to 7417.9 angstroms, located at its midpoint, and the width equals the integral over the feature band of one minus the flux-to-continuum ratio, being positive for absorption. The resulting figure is 1.3 angstroms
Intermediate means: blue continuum 19.1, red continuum 18.9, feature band 18.5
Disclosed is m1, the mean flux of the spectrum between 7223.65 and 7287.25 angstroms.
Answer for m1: 19.1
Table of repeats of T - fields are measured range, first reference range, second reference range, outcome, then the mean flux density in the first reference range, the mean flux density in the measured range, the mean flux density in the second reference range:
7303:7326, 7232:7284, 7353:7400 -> 0.54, 19.3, 19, 19.6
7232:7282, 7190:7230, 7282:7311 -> -2.79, 18.5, 19.3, 18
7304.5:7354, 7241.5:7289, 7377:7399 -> 0.67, 19.2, 19.1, 19.5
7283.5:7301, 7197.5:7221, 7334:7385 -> 1.11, 19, 18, 19.3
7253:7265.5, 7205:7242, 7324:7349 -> -0.76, 18.9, 20.3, 19.5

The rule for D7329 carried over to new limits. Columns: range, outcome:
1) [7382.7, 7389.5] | 20.4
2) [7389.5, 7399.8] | 19.3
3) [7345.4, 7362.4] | 18.6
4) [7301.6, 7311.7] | 18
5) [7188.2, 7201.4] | 17.8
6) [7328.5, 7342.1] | 19.8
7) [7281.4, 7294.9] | 17.8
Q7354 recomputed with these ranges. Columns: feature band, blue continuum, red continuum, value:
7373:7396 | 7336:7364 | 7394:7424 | -0.04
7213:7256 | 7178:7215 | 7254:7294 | -0.04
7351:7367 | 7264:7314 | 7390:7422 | -0.03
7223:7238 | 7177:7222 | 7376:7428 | 0.00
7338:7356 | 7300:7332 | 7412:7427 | 0.01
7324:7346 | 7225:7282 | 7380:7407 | -0.01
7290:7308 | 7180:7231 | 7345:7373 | 0.04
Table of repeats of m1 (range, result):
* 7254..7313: 18.7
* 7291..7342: 19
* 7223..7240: 18.5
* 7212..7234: 19.2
